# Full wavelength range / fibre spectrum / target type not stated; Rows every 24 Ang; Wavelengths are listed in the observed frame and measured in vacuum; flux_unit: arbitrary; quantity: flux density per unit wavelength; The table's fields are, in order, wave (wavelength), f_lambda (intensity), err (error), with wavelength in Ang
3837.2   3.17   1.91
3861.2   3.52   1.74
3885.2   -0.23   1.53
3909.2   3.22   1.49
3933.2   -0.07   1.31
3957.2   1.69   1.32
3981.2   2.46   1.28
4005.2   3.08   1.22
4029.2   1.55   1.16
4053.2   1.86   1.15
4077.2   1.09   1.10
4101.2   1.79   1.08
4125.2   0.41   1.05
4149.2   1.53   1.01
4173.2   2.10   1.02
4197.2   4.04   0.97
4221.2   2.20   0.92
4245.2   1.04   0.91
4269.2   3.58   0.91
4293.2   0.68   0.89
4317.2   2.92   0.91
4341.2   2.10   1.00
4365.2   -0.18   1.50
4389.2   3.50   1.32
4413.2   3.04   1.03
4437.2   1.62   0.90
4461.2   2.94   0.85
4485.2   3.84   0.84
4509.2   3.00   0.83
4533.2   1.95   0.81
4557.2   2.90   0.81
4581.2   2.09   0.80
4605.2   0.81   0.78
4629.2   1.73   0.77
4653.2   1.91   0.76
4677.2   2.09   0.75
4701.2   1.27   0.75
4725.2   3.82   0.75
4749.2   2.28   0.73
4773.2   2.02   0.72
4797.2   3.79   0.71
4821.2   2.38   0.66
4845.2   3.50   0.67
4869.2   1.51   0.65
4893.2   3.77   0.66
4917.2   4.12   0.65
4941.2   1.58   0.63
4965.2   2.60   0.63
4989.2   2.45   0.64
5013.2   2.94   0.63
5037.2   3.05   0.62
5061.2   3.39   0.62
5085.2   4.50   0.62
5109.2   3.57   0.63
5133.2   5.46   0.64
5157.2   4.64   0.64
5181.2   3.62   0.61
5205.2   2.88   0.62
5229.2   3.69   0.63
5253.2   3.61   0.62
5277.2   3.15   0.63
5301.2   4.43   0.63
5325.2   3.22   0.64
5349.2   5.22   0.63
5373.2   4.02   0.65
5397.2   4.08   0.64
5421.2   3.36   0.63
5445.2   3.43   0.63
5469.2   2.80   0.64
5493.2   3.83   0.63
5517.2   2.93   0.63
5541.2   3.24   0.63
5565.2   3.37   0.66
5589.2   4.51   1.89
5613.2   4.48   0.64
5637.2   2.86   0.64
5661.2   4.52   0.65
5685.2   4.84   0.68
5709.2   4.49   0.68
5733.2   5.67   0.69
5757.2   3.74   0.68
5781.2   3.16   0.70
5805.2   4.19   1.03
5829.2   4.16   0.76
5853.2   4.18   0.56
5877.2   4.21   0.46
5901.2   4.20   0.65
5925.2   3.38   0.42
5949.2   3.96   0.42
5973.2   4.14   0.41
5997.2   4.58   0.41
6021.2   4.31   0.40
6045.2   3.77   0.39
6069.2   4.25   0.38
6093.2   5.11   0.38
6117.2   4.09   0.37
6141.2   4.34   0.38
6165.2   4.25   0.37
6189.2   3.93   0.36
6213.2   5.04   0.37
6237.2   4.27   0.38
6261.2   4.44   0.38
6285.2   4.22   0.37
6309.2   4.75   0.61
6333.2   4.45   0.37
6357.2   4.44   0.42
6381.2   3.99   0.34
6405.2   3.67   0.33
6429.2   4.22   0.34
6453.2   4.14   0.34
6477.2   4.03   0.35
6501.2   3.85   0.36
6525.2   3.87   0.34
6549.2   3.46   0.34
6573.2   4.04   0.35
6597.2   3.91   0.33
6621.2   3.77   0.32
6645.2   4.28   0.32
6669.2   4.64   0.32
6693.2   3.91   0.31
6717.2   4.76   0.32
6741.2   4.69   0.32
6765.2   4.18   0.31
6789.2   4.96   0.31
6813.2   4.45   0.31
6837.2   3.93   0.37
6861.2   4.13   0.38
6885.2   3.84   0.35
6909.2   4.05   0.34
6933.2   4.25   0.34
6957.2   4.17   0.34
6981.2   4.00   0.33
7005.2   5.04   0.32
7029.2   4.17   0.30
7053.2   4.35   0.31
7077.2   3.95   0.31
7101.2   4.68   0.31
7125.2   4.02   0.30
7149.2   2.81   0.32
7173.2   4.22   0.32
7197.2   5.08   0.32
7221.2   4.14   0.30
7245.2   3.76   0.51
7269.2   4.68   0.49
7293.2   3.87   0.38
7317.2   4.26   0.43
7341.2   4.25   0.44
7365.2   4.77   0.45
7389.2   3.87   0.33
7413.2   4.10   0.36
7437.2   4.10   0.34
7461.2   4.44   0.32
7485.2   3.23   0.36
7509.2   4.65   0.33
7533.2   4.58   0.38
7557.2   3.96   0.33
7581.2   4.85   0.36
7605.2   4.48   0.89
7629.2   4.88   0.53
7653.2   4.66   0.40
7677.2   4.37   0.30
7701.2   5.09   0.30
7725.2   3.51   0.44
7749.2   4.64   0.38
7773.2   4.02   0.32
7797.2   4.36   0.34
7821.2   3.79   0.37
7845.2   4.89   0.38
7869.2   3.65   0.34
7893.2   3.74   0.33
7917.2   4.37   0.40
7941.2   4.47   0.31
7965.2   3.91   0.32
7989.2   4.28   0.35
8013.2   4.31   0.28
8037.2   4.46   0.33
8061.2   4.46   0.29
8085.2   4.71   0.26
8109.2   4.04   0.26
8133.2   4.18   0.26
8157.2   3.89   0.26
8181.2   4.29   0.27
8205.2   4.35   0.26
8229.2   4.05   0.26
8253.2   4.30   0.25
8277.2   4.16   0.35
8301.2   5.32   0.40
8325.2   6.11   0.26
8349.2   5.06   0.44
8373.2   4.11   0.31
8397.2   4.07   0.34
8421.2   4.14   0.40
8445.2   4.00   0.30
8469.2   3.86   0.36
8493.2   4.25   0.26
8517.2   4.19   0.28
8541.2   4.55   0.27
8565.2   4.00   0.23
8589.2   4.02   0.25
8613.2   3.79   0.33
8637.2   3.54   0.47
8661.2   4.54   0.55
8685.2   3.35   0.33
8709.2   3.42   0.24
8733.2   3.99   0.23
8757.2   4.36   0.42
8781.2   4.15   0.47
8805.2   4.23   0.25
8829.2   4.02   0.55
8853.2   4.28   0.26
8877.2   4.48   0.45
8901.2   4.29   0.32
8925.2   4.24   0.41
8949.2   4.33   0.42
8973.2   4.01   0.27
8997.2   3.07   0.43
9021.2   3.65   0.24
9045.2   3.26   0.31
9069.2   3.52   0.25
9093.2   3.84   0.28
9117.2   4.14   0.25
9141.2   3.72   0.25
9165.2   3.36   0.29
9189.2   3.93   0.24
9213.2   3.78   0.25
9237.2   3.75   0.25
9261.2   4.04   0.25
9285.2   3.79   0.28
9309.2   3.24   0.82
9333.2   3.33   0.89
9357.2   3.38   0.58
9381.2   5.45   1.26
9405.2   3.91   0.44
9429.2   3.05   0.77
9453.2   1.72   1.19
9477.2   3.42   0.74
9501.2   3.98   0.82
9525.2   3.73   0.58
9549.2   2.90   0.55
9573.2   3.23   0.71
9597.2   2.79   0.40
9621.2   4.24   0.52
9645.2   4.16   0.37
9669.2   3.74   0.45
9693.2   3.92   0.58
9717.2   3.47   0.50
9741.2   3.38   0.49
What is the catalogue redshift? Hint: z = 0.268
